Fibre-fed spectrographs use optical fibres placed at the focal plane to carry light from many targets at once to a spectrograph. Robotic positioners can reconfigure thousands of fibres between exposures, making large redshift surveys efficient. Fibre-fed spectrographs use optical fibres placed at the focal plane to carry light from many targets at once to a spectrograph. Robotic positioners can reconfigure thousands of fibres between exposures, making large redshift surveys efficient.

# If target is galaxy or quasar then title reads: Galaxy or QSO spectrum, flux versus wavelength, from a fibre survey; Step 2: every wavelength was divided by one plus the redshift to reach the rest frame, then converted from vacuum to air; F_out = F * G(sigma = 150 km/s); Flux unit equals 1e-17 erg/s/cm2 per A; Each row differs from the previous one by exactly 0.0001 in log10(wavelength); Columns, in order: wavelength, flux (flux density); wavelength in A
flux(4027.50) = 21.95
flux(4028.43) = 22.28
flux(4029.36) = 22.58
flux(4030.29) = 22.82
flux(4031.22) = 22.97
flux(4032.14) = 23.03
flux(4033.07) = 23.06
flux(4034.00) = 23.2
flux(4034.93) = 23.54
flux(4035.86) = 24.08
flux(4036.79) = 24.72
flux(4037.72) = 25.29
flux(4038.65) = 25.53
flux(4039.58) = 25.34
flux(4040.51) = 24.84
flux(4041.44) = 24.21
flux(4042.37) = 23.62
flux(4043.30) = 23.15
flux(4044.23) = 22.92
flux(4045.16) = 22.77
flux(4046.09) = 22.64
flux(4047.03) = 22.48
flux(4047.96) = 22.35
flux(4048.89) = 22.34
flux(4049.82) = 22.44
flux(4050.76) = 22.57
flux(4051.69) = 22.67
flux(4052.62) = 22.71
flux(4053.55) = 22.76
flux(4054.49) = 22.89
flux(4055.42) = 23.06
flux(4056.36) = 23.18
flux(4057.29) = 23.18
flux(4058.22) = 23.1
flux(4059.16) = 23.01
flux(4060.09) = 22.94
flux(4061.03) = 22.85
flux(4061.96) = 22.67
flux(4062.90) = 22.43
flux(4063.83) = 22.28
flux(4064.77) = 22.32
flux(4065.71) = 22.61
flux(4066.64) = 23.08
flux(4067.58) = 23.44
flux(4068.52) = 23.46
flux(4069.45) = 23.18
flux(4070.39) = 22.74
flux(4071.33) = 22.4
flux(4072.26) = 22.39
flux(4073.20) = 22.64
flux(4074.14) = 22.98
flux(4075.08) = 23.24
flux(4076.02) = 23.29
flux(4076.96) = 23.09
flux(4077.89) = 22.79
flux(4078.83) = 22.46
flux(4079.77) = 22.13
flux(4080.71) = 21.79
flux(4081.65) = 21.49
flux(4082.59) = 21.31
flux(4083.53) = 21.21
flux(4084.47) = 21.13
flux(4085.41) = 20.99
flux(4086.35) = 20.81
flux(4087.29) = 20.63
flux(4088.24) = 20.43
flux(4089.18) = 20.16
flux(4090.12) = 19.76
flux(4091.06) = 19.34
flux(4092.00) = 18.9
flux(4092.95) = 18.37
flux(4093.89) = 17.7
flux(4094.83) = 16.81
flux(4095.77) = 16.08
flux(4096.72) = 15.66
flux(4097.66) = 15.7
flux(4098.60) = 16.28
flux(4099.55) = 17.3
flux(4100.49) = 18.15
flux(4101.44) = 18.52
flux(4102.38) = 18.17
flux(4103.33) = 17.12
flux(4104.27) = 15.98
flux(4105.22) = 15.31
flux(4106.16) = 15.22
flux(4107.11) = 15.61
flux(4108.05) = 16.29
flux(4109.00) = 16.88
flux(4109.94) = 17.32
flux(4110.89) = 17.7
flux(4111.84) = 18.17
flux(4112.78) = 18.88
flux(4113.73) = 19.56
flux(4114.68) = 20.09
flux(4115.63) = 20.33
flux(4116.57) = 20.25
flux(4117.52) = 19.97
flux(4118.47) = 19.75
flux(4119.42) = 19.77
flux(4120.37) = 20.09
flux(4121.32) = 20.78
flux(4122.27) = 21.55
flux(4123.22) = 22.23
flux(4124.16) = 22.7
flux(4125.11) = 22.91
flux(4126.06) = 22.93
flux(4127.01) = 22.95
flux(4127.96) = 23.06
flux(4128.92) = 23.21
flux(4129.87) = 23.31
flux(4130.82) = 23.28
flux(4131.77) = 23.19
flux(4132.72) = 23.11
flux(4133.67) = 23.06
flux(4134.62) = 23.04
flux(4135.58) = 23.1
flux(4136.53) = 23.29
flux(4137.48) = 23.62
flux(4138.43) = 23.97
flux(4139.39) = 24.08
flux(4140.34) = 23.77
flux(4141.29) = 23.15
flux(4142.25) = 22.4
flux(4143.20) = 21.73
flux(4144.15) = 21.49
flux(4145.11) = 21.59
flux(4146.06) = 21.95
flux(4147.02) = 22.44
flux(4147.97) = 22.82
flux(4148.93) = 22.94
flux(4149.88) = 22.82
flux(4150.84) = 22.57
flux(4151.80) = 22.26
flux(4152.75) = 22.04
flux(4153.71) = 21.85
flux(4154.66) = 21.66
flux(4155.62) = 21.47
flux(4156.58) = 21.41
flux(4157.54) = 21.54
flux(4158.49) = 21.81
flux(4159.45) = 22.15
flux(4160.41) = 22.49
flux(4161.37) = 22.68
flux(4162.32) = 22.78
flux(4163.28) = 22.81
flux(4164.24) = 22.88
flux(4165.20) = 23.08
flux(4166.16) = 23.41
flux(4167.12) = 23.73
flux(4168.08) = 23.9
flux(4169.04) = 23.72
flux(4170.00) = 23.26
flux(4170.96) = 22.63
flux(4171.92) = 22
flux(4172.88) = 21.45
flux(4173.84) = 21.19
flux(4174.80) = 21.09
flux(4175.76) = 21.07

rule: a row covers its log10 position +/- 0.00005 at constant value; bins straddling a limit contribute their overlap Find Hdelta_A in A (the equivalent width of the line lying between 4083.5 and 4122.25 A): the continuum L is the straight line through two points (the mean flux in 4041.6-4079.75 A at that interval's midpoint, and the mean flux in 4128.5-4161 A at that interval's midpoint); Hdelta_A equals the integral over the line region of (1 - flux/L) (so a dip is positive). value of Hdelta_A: 7.2 A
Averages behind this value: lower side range 22.8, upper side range 22.6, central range 18.5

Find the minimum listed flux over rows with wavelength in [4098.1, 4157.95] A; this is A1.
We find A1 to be 15.22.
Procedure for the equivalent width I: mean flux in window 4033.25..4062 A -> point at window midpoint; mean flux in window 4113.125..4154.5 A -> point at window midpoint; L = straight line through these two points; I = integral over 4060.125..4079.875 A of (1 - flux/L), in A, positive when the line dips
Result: 0.2 A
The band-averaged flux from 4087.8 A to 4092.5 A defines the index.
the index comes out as 19.7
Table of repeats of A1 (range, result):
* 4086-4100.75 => 15.66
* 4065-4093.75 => 18.37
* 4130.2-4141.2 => 23.04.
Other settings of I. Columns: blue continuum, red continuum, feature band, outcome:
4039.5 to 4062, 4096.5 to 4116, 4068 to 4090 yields -2.0 A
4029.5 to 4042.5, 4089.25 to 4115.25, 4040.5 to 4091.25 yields -3.4 A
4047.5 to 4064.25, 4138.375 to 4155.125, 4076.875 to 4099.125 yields 2.9 A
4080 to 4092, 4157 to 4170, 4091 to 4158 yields 4.1 A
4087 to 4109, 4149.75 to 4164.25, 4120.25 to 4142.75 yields -3.1 A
